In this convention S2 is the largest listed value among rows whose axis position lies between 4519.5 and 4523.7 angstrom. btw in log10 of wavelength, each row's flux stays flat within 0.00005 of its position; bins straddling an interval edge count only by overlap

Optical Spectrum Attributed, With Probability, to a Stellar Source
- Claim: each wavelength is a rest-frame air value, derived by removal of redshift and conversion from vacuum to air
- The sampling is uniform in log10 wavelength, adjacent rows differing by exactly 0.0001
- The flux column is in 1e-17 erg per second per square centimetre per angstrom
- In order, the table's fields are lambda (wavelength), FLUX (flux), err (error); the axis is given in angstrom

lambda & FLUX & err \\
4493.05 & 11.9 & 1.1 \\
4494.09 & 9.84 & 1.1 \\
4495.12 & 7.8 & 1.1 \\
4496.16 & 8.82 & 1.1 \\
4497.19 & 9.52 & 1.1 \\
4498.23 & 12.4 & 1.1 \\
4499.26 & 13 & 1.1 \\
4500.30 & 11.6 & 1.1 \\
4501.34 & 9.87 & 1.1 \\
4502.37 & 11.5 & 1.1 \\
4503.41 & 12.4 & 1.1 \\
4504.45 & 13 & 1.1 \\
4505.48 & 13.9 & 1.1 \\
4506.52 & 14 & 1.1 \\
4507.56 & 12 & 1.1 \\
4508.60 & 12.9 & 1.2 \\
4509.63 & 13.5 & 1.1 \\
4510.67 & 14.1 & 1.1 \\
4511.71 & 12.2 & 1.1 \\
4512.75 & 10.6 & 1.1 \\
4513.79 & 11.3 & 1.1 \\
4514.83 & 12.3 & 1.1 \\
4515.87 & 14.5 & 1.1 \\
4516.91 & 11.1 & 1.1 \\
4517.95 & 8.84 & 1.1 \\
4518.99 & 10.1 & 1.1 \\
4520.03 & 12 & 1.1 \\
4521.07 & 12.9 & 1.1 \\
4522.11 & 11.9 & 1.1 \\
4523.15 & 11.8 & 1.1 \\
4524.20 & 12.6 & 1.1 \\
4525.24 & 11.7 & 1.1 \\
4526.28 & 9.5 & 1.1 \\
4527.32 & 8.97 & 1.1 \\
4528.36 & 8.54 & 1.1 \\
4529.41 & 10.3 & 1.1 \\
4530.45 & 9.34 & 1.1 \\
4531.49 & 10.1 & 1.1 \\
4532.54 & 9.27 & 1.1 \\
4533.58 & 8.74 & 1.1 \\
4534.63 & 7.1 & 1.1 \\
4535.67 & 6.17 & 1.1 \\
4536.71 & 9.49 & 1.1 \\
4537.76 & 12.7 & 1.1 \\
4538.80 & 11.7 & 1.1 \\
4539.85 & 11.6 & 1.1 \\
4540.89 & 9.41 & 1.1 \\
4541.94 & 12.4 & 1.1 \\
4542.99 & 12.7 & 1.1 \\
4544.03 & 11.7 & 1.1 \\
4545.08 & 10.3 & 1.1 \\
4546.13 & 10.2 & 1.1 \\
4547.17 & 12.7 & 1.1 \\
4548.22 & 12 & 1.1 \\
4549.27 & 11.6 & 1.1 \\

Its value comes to 12.9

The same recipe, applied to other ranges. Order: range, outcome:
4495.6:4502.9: 13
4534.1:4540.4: 12.7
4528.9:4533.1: 10.3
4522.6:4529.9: 12.6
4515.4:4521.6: 14.5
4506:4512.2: 14.1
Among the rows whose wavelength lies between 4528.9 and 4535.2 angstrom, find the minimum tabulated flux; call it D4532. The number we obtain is 7.1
